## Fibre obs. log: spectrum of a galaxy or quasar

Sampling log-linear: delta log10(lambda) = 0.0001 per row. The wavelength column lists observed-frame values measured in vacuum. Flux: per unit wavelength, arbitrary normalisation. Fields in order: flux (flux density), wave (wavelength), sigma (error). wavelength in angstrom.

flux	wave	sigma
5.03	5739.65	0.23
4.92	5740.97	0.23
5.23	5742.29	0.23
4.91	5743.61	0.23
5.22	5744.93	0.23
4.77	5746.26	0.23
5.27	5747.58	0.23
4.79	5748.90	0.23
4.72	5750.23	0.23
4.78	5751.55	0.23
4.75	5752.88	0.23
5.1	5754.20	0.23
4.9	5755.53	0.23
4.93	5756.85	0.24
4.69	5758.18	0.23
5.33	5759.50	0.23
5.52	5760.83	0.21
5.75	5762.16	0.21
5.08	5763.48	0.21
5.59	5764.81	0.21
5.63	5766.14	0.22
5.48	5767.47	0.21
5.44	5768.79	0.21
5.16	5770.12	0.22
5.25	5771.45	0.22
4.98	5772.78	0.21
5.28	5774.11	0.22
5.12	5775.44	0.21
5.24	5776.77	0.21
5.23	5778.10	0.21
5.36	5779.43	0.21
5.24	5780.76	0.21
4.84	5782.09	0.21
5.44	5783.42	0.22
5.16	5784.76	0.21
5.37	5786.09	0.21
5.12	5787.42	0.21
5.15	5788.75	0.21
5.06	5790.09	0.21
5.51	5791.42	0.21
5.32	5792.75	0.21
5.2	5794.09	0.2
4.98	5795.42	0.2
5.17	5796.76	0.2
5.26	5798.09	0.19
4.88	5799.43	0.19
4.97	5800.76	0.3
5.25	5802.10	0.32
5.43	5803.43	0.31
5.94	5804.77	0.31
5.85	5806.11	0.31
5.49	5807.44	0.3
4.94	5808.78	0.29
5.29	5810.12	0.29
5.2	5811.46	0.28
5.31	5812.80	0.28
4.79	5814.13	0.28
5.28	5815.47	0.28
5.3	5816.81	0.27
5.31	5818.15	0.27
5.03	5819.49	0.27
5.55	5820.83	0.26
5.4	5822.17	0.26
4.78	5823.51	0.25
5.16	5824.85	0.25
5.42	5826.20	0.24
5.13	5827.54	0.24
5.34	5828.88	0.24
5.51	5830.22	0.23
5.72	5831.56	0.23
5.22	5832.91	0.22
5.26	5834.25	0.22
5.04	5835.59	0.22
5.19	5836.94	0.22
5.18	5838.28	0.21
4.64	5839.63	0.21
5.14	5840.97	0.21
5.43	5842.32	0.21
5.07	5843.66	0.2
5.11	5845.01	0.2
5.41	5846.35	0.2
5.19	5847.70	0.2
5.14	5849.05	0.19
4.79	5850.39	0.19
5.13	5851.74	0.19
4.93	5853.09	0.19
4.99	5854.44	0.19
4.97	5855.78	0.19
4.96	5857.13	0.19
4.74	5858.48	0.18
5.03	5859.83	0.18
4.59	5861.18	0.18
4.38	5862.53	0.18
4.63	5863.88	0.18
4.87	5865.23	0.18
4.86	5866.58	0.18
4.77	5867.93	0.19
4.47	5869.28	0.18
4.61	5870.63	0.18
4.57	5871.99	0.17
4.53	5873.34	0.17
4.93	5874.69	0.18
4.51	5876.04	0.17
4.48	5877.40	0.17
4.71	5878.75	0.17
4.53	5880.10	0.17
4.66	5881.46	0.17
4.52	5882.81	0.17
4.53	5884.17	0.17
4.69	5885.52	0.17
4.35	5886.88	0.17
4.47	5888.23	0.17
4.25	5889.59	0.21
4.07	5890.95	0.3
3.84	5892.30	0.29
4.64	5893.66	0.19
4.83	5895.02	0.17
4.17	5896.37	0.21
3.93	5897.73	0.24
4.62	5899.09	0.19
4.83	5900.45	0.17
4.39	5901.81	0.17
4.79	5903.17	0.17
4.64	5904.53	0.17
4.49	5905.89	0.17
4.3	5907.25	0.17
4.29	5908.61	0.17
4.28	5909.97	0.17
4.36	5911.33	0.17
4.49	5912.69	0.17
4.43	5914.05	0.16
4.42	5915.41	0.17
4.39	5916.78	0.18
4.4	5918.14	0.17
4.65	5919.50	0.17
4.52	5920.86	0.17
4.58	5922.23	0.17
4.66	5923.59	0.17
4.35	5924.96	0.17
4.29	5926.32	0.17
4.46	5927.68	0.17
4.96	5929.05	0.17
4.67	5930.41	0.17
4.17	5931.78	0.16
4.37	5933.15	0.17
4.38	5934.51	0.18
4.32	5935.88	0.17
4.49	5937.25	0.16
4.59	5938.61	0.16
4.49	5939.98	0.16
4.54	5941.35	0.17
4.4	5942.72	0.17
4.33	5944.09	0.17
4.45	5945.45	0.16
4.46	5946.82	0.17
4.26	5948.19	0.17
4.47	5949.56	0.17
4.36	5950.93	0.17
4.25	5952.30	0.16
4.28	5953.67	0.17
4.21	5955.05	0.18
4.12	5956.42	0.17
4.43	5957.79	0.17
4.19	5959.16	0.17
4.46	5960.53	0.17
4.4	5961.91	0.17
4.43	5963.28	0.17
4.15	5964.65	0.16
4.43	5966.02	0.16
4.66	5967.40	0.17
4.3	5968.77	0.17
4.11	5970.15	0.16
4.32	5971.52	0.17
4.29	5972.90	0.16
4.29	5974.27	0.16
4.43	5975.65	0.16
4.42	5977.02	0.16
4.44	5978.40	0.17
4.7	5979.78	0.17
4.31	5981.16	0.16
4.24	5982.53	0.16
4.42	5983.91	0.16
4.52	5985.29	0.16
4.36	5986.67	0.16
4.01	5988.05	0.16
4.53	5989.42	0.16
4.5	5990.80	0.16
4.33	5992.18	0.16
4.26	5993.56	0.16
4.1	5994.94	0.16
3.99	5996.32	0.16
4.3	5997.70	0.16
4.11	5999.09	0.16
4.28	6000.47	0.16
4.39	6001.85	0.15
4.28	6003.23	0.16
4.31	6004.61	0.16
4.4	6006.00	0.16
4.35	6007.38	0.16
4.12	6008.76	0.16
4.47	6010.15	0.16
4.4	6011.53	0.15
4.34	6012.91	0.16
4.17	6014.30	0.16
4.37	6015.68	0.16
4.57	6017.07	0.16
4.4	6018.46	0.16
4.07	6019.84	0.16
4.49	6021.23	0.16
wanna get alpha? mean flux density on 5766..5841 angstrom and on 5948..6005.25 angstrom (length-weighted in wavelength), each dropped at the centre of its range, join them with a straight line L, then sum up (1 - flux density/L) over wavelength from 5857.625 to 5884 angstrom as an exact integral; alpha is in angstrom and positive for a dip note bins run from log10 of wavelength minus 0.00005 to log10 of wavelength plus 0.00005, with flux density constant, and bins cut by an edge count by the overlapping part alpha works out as 1.3 angstrom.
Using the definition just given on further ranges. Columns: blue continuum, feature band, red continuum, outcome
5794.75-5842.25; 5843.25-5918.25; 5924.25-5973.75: 3.27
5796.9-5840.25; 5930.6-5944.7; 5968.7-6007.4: 0.55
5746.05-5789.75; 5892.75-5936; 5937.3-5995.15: 1.01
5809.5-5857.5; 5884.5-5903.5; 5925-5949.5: 1.35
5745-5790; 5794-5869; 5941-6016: -3.30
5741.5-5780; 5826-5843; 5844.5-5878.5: -1.15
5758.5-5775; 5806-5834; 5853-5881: -1.46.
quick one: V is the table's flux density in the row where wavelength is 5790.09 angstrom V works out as 5.06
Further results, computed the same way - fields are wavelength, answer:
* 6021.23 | 4.49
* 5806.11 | 5.85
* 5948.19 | 4.26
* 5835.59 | 5.04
